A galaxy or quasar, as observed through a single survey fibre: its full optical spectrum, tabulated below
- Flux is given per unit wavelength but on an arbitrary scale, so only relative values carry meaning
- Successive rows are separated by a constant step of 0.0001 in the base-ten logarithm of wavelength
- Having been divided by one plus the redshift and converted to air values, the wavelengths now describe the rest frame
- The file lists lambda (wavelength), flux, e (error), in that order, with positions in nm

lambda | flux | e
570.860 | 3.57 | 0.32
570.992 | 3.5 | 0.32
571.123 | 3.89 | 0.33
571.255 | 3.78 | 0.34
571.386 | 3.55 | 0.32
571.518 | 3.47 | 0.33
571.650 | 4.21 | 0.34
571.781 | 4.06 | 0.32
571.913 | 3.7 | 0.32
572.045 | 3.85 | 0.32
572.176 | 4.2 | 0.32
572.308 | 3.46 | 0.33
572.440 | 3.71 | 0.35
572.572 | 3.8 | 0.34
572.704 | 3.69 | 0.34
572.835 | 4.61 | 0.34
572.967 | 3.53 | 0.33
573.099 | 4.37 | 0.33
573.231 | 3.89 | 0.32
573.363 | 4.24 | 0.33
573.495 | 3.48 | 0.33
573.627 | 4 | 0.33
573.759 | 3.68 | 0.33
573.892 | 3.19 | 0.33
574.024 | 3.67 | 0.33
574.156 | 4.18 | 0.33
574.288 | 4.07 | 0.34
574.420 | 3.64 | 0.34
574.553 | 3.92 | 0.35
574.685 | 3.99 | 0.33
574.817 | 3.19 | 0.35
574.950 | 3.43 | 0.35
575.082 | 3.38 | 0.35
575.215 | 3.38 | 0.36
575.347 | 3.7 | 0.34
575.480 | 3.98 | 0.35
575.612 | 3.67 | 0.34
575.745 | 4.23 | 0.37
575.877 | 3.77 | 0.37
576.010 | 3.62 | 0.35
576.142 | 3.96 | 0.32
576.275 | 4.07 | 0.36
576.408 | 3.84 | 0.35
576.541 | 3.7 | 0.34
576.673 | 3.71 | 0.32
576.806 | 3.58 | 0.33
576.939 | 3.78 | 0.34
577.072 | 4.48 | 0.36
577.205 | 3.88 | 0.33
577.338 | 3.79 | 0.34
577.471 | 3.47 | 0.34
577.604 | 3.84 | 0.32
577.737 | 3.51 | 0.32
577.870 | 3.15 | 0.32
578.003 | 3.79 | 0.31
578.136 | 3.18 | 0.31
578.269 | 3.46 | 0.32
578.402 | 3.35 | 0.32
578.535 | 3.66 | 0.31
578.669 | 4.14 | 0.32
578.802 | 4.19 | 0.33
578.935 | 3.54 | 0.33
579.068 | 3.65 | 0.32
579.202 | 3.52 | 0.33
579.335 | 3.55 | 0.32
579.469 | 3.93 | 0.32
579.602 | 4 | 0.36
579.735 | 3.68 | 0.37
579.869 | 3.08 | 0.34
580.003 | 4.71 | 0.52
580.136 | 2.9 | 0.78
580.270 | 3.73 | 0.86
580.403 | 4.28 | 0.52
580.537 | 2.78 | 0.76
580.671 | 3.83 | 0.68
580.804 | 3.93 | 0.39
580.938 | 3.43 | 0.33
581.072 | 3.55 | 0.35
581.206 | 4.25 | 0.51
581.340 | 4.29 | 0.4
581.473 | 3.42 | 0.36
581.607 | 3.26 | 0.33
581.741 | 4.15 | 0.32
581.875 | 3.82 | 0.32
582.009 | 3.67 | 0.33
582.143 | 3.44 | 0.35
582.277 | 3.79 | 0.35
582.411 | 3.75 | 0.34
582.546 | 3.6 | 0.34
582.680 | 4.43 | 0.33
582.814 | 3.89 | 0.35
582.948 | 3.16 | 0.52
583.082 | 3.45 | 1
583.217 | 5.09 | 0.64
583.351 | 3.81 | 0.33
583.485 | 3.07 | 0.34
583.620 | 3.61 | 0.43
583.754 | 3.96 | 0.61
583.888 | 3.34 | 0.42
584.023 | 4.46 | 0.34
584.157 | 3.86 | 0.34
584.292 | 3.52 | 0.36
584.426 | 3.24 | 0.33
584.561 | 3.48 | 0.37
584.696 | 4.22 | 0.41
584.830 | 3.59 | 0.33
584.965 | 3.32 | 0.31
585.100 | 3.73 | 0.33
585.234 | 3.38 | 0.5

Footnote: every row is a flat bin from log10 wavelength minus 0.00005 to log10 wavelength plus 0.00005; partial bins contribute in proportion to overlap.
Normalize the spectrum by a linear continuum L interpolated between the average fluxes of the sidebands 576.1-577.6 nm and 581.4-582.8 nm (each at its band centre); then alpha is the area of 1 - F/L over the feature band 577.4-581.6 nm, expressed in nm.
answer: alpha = 0.14 nm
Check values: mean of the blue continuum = 3.84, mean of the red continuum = 3.74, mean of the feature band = 3.67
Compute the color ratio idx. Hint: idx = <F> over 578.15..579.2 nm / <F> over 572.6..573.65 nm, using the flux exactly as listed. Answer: 0.93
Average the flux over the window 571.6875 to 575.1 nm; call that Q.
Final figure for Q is 3.81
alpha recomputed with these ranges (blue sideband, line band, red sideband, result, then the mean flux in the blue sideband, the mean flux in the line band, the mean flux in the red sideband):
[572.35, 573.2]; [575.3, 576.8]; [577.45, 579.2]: -0.04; 3.94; 3.83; 3.61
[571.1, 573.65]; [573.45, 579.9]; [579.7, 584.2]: 0.18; 3.87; 3.71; 3.75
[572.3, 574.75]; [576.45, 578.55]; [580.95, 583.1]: 0.09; 3.86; 3.65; 3.74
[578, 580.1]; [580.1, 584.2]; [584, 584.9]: -0.03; 3.7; 3.75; 3.73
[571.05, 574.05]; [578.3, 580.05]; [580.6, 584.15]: 0.02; 3.83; 3.75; 3.79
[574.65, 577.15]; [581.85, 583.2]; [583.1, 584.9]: 0.01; 3.76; 3.75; 3.78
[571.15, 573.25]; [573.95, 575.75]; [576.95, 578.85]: 0.03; 3.87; 3.73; 3.7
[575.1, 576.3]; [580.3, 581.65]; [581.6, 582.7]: 0.02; 3.79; 3.71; 3.76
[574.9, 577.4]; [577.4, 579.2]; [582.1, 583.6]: 0.08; 3.79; 3.61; 3.77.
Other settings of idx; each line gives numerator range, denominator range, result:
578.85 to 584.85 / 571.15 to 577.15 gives 0.98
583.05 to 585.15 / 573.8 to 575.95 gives 1.01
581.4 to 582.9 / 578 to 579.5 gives 1.03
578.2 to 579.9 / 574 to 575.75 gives 0.99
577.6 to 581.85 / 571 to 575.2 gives 0.97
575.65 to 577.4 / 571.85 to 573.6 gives 1.00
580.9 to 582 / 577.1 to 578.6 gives 1.06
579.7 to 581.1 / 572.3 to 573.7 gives 0.93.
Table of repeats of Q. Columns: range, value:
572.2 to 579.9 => 3.75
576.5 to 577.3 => 3.86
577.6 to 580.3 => 3.64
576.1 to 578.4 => 3.7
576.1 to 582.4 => 3.72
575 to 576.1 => 3.72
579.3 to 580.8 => 3.69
